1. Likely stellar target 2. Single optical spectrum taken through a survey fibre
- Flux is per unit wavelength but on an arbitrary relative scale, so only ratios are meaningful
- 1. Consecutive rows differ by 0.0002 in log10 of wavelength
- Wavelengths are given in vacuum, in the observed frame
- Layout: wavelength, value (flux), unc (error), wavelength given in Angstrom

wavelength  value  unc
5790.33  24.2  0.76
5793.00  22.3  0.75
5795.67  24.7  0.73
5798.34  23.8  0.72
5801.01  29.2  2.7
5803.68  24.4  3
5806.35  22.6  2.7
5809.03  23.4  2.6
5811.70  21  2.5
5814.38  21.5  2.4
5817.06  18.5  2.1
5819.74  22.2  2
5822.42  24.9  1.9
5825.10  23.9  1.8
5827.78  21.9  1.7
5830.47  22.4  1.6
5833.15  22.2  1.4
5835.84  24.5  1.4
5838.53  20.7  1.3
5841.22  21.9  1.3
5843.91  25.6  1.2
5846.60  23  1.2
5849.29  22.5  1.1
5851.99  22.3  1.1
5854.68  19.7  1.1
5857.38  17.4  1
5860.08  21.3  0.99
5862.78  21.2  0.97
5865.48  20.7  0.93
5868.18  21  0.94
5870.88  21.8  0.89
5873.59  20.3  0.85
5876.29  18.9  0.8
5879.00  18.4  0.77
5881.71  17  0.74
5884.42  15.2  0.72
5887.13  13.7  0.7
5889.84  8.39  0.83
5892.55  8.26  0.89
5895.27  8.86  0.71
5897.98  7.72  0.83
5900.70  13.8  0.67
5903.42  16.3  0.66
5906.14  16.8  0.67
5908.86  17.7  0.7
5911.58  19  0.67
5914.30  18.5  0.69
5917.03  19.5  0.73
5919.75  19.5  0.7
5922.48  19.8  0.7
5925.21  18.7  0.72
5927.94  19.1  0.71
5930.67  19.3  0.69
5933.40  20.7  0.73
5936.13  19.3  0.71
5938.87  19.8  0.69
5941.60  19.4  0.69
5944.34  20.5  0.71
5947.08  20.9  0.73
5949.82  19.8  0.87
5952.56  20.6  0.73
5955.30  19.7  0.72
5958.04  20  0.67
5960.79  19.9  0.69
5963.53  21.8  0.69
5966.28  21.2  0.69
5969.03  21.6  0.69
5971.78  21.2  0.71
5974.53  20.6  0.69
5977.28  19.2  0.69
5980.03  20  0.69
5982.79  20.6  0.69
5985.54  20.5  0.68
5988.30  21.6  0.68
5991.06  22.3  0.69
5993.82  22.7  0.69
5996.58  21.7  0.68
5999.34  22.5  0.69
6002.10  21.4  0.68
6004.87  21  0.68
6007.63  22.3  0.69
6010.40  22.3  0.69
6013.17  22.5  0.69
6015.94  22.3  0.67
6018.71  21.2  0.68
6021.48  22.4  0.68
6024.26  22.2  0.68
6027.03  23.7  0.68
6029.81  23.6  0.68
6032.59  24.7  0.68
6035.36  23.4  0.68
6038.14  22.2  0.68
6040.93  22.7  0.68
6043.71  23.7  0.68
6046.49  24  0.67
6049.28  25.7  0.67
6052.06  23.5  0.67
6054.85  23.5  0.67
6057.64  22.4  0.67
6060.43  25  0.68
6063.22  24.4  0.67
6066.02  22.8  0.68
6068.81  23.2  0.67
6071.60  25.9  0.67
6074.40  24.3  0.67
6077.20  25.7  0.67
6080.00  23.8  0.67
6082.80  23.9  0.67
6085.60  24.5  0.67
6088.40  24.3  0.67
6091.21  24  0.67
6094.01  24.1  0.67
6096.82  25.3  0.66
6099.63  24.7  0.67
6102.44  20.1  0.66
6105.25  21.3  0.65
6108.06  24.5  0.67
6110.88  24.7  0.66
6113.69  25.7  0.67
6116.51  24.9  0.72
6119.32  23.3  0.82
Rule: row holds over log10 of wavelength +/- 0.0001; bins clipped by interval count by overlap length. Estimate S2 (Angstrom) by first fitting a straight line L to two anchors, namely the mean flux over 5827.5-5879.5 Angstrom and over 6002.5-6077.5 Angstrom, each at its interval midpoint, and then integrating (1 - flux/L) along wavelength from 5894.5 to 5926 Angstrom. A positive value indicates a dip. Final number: 8.0 Angstrom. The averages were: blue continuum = 21.4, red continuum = 23.3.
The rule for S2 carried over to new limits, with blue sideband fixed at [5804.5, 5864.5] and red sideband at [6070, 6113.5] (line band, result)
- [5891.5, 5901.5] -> 5.8 Angstrom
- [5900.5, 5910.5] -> 2.7 Angstrom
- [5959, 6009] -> 4.4 Angstrom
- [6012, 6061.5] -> 0.9 Angstrom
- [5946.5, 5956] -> 1.1 Angstrom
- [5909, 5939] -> 4.6 Angstrom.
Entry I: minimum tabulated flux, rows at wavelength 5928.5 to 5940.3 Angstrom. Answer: 19.3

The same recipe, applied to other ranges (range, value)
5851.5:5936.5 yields 7.72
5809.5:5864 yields 17.4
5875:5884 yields 17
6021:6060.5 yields 22.2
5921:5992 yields 18.7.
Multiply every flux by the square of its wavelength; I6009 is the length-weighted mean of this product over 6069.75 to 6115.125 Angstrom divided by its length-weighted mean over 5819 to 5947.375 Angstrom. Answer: 1.4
